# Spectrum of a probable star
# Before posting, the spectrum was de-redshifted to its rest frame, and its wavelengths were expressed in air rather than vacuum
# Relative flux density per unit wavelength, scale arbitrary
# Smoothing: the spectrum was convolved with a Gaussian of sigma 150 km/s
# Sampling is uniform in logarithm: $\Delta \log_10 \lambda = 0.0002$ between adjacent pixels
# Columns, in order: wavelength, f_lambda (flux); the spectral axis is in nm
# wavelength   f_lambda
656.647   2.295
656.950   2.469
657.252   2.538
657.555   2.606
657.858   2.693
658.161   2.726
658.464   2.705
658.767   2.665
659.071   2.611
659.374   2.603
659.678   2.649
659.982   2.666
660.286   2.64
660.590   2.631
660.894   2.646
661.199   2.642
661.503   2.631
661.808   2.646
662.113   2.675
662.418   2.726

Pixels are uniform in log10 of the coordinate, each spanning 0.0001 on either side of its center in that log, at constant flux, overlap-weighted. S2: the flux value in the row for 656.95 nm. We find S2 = 2.469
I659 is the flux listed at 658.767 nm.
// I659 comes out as 2.665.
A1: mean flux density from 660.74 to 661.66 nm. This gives 2.64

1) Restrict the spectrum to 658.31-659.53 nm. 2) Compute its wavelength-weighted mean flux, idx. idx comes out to 2.65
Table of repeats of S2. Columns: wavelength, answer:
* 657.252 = 2.538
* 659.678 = 2.649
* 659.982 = 2.666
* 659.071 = 2.611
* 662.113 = 2.675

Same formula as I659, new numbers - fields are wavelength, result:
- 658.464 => 2.705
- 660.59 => 2.631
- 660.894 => 2.646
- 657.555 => 2.606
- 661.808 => 2.646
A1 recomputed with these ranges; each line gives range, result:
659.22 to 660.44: 2.64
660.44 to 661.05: 2.64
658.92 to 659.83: 2.62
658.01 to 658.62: 2.72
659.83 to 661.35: 2.64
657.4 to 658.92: 2.68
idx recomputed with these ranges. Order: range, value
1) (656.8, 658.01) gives 2.58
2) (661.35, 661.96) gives 2.64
